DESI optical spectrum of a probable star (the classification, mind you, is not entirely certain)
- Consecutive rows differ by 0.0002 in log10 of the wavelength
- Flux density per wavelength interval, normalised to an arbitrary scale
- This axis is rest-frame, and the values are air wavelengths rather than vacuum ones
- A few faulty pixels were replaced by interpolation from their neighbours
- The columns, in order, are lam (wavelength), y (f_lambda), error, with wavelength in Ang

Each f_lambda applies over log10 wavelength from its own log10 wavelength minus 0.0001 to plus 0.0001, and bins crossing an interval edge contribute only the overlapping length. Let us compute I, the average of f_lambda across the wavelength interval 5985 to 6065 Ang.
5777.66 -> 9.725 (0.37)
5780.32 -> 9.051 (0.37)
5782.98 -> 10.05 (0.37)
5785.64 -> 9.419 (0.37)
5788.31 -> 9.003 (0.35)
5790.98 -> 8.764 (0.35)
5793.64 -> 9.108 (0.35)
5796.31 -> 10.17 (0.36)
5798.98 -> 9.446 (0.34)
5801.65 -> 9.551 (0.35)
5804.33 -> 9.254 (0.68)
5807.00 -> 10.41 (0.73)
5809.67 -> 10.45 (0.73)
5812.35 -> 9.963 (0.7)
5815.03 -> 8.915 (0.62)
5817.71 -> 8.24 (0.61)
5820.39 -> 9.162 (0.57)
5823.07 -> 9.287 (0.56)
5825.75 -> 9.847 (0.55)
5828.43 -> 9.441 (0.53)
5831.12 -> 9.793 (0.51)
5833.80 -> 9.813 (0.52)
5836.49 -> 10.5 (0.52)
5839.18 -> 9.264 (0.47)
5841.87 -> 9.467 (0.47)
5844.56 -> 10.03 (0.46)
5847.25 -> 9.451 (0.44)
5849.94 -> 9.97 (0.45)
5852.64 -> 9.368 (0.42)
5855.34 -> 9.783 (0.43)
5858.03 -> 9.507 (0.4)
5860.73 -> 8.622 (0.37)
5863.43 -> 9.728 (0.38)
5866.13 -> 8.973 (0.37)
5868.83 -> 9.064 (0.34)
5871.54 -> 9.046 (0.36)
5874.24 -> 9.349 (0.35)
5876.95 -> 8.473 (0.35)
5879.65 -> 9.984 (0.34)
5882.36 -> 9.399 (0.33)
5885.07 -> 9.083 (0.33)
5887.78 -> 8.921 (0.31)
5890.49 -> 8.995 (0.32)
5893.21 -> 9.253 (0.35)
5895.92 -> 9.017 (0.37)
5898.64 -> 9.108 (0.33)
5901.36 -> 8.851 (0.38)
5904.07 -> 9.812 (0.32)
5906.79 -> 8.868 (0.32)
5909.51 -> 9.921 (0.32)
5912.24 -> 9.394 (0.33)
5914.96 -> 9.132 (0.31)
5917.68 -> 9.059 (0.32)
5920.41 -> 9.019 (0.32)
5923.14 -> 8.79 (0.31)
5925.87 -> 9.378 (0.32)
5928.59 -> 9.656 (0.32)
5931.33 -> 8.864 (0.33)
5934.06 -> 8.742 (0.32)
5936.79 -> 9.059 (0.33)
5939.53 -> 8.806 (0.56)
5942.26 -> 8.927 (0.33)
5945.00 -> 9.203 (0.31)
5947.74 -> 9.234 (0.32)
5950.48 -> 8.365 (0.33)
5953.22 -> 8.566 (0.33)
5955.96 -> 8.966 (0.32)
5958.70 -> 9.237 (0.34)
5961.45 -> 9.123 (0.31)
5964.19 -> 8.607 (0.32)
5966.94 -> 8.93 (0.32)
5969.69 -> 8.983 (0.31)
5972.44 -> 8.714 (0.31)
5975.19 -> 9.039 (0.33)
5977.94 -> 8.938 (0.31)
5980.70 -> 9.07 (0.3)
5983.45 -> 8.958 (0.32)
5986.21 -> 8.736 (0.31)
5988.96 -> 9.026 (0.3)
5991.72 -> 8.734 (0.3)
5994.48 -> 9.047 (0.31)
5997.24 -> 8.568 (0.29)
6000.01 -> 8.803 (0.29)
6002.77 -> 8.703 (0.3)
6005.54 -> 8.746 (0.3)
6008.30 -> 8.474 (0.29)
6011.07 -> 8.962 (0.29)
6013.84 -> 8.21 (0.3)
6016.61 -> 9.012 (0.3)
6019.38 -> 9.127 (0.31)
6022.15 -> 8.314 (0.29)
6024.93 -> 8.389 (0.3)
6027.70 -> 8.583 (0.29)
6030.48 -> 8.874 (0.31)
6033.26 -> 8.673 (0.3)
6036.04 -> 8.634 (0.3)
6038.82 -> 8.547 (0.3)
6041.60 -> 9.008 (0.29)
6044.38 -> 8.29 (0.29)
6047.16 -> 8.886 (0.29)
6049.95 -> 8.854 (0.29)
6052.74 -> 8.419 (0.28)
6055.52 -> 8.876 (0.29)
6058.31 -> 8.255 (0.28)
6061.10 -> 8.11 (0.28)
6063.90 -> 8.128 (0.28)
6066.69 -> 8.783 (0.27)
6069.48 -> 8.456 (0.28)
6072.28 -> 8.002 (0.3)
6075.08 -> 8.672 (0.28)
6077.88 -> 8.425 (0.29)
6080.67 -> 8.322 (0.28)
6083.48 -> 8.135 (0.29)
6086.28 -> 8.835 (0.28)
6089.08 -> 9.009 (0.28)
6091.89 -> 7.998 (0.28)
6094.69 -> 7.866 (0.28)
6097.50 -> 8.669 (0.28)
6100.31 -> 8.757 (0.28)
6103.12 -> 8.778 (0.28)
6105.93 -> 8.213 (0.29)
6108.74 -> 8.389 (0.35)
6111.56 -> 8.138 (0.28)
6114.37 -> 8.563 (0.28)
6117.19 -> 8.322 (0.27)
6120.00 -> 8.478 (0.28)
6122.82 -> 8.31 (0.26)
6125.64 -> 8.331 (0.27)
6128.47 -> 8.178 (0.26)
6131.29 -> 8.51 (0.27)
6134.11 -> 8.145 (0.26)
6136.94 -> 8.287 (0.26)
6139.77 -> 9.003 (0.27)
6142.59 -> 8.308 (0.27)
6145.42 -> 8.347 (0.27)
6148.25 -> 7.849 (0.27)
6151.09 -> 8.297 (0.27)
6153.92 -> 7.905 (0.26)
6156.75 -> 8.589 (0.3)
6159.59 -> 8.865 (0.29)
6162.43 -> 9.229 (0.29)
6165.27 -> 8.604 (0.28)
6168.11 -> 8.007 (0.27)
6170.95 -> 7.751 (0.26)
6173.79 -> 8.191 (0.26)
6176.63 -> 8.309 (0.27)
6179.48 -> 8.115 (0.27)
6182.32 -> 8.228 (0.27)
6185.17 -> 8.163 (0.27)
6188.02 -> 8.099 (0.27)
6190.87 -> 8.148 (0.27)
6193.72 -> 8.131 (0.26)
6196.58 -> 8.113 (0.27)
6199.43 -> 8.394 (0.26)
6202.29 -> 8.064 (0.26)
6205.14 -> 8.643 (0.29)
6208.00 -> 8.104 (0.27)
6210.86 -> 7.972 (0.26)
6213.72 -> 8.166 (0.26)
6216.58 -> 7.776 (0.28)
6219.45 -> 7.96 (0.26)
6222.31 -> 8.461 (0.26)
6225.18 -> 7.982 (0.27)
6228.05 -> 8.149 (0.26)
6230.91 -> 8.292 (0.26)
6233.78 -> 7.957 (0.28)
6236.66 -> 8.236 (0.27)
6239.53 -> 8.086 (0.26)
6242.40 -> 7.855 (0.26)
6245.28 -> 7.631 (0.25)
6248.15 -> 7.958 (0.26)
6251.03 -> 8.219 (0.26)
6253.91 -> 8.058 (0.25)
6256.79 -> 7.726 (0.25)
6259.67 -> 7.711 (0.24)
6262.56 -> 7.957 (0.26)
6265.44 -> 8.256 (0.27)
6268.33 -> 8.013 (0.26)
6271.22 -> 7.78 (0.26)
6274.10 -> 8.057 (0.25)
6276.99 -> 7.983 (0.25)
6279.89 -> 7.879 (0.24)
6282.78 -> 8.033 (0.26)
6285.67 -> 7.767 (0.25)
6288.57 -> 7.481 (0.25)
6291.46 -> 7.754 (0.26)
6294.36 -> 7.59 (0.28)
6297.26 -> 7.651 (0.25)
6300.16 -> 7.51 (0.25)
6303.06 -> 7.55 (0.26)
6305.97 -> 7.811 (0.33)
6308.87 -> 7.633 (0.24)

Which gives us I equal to 8.66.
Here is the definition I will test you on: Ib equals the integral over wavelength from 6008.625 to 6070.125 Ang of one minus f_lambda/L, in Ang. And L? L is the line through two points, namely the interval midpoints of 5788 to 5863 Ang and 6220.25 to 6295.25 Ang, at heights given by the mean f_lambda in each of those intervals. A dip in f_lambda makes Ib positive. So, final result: 1.0 Ang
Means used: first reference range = 9.53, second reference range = 7.96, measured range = 8.61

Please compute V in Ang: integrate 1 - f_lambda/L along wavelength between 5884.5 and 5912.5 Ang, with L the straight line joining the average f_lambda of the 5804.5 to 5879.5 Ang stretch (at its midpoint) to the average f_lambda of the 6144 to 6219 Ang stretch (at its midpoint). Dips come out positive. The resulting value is 0.2 Ang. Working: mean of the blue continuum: 9.48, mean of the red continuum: 8.23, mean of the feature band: 9.2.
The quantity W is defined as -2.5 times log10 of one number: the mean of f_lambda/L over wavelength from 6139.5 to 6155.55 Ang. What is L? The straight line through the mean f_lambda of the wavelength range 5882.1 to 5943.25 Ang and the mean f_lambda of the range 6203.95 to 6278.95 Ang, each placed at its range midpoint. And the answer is 0.014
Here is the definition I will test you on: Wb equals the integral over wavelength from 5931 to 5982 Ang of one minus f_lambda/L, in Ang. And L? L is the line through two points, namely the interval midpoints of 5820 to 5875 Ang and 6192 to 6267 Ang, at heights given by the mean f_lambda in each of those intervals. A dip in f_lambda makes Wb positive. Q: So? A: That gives 1.02 Ang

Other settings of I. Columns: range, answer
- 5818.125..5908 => 9.36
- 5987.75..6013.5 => 8.76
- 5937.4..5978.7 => 8.91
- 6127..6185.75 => 8.33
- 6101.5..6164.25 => 8.41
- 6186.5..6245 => 8.12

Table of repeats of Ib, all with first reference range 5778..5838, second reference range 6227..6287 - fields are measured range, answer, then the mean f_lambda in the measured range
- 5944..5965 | 0.3 Ang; 8.92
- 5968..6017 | 0.4 Ang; 8.81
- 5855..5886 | 0.3 Ang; 9.24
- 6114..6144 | 0.1 Ang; 8.4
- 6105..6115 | 0.2 Ang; 8.31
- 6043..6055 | 0.1 Ang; 8.63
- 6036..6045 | 0.1 Ang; 8.65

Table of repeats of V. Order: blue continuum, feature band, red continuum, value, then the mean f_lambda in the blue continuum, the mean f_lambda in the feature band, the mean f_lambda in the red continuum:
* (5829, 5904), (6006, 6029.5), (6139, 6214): 0.5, 9.37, 8.64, 8.28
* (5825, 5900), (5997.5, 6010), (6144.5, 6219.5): 0.3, 9.4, 8.67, 8.23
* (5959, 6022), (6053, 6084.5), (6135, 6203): 0.8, 8.84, 8.38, 8.29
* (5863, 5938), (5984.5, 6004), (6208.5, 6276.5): 0.1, 9.17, 8.81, 8.01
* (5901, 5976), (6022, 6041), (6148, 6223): 0.3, 9.05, 8.61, 8.23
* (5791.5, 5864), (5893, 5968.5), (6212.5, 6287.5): 1.0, 9.57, 9.06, 7.99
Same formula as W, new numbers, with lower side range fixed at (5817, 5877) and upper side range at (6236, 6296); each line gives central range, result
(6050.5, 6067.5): 0.03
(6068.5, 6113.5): 0.02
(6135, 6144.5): -0.02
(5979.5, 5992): 0.00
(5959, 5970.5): 0.01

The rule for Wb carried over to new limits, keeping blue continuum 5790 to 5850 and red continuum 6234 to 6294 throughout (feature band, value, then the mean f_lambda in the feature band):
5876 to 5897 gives 0.39 Ang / 9.16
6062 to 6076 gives 0.42 Ang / 8.38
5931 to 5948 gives 0.30 Ang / 8.97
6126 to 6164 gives -0.28 Ang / 8.42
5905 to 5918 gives -0.11 Ang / 9.31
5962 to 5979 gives 0.25 Ang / 8.88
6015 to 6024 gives 0.05 Ang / 8.78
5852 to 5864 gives 0.07 Ang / 9.38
